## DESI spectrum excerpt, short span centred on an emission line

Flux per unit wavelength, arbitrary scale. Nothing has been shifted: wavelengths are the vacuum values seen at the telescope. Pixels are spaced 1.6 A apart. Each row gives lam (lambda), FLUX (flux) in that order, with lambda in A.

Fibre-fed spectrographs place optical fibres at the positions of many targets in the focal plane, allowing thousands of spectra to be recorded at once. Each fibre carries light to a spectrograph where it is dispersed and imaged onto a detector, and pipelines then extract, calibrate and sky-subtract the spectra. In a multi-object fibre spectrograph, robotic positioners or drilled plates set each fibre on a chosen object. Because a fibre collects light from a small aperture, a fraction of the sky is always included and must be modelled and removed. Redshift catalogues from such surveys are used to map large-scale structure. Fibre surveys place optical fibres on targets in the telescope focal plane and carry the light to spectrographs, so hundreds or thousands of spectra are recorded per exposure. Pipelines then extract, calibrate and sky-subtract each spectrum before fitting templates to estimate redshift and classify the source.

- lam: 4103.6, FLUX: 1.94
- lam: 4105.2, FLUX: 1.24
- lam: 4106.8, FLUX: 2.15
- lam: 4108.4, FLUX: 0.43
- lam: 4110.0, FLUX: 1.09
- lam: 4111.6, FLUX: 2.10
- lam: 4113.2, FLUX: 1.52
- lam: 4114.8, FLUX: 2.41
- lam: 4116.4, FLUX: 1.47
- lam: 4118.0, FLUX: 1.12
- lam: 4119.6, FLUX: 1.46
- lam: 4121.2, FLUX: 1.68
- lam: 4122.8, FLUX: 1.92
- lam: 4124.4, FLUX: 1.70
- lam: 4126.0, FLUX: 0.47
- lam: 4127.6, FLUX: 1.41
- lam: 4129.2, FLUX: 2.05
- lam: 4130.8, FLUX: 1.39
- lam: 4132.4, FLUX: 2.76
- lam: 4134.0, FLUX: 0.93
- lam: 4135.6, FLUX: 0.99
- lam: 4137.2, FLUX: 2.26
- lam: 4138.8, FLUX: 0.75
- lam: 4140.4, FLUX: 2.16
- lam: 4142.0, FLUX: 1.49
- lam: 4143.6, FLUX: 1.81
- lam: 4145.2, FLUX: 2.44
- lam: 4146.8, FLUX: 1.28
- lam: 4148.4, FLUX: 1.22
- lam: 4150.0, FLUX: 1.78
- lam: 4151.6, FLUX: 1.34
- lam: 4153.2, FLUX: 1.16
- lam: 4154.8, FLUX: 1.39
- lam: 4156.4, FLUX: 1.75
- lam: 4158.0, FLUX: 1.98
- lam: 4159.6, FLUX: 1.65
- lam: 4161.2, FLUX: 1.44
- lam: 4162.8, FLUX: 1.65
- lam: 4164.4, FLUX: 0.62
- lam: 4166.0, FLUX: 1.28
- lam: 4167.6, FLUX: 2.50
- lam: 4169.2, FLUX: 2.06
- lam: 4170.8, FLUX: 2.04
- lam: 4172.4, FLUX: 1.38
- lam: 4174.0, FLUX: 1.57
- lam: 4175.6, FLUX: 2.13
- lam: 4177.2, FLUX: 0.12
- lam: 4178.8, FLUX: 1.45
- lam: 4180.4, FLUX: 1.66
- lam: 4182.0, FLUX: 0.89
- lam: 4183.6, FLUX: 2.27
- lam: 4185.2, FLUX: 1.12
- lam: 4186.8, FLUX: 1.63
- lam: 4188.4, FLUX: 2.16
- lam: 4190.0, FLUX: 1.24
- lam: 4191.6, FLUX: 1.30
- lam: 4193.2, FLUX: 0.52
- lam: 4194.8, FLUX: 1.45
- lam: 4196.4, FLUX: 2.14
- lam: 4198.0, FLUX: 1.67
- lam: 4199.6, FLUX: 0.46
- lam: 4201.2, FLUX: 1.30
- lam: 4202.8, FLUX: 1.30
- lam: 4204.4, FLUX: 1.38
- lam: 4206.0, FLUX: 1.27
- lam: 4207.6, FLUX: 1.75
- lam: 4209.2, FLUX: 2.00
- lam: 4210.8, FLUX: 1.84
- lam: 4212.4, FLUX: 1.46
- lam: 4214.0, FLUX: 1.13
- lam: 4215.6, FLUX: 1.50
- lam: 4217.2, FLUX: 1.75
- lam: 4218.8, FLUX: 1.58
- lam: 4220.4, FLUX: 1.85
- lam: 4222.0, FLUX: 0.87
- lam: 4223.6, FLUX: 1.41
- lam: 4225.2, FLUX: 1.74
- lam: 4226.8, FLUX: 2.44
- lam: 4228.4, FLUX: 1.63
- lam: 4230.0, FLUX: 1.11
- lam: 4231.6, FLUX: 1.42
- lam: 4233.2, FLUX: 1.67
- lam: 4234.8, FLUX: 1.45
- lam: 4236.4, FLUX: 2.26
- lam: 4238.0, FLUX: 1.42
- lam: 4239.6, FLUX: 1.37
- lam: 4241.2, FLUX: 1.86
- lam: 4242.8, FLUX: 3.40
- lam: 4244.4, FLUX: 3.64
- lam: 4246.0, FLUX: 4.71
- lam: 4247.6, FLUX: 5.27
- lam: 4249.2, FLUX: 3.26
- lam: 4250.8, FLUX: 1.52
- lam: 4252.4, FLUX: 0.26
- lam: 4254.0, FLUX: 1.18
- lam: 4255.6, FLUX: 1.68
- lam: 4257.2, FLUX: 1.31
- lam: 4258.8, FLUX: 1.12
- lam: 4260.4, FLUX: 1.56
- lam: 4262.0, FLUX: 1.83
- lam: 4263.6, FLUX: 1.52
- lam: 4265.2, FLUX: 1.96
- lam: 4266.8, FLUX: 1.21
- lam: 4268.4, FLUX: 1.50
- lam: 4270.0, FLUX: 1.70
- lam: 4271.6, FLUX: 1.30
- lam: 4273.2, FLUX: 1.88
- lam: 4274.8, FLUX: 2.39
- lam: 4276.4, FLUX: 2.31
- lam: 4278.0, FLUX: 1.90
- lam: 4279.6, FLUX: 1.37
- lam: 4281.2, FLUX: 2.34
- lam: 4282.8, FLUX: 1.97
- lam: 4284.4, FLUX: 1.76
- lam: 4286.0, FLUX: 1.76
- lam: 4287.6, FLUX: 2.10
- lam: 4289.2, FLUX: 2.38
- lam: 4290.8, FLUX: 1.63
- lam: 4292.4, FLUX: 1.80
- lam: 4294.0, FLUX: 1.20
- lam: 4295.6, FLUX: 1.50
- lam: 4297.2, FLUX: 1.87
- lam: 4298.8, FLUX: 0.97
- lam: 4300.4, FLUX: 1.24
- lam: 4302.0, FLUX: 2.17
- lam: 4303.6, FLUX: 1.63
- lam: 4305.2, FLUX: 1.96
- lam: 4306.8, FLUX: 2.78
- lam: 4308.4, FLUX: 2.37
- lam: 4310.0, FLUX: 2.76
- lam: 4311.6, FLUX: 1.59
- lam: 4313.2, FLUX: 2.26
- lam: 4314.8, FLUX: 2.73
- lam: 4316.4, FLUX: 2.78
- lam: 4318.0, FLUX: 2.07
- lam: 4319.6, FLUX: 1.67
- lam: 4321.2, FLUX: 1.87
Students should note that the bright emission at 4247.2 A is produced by [O II]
